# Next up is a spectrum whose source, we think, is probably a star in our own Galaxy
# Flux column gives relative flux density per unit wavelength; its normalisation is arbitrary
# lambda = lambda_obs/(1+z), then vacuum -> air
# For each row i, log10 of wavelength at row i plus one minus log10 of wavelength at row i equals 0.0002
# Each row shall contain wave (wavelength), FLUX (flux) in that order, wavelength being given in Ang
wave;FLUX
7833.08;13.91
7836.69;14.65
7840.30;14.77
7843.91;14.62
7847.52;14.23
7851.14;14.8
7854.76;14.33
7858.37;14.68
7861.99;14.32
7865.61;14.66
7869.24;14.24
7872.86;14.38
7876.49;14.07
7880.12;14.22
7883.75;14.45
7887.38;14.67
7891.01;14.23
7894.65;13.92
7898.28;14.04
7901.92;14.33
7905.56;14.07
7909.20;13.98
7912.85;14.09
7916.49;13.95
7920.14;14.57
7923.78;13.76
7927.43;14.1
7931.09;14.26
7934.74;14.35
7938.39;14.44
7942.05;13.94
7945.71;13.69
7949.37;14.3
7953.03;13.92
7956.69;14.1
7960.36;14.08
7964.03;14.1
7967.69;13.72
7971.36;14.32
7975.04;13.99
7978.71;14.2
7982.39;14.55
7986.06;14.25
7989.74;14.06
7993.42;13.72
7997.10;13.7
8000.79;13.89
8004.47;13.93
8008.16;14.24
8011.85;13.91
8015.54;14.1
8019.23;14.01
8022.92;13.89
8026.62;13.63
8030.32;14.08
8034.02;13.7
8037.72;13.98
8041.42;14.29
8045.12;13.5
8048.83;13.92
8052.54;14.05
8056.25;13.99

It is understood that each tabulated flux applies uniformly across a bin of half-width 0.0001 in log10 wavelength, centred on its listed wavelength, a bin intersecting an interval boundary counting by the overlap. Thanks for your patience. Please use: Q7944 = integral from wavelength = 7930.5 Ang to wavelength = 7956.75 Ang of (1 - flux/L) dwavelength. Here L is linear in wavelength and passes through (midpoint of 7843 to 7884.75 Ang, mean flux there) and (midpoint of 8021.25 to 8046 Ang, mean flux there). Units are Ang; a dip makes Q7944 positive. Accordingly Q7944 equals 0.1 Ang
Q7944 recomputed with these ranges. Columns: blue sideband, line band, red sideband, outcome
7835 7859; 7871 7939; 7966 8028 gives 0.8 Ang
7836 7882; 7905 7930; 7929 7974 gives 0.3 Ang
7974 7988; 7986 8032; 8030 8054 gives 0.5 Ang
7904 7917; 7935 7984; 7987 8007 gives -0.6 Ang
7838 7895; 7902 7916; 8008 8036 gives 0.2 Ang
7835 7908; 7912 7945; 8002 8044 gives 0.2 Ang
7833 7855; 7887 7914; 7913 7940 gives 0.3 Ang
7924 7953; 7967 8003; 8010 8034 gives -0.1 Ang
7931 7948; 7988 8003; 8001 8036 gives 0.2 Ang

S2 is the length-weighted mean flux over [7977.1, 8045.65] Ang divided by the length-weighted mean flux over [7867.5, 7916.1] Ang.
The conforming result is 0.99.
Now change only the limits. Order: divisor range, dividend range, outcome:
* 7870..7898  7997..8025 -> 0.98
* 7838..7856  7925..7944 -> 0.98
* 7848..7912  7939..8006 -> 0.98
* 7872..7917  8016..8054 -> 0.98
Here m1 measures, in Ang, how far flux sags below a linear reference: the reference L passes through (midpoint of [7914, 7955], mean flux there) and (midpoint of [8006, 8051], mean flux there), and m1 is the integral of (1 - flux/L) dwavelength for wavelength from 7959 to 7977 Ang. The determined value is 0.0 Ang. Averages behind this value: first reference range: 14.1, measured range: 14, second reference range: 13.9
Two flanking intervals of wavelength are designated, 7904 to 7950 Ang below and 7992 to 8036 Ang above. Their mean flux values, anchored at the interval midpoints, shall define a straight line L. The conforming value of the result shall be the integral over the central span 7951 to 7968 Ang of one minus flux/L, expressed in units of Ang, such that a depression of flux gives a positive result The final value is 0.0 Ang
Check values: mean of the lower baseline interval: 14.1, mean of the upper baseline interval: 13.9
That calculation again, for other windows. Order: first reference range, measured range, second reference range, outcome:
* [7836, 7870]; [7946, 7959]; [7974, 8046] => 0.1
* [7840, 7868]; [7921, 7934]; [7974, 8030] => 0.2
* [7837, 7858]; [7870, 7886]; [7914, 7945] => 0.1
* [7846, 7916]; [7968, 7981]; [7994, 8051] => -0.1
